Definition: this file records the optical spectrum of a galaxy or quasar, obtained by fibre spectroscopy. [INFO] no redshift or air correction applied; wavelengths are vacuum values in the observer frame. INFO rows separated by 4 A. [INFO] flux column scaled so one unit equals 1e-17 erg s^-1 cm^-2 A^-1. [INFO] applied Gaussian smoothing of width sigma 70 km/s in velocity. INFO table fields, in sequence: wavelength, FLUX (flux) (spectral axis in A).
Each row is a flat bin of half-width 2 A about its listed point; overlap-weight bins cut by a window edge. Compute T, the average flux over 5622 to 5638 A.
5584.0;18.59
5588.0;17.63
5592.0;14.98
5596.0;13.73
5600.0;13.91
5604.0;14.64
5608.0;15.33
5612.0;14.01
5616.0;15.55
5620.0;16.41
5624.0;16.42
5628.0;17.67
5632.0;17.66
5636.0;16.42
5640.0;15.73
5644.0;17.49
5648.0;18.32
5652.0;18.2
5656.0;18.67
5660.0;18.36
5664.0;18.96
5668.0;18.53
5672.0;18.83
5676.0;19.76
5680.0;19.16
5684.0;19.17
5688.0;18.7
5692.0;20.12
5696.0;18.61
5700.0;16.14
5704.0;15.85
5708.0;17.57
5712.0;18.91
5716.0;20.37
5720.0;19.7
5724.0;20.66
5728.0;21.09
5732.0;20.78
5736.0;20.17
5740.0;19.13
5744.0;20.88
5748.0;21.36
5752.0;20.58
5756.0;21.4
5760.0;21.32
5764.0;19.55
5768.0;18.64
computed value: 17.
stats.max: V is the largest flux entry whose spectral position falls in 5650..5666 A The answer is 18.96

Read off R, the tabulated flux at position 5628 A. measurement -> 17.67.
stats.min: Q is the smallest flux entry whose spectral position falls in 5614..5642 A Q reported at 15.55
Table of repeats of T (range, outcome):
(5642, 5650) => 17.9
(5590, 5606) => 14.3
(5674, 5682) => 19.5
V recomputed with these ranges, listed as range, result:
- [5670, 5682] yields 19.76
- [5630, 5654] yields 18.32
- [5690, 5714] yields 20.12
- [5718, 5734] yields 21.09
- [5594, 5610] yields 15.33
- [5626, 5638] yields 17.67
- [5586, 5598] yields 17.63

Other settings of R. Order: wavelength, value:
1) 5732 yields 20.78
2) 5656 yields 18.67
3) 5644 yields 17.49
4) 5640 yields 15.73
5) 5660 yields 18.36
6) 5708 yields 17.57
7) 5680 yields 19.16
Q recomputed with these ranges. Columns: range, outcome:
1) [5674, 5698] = 18.61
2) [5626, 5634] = 17.66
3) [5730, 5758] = 19.13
